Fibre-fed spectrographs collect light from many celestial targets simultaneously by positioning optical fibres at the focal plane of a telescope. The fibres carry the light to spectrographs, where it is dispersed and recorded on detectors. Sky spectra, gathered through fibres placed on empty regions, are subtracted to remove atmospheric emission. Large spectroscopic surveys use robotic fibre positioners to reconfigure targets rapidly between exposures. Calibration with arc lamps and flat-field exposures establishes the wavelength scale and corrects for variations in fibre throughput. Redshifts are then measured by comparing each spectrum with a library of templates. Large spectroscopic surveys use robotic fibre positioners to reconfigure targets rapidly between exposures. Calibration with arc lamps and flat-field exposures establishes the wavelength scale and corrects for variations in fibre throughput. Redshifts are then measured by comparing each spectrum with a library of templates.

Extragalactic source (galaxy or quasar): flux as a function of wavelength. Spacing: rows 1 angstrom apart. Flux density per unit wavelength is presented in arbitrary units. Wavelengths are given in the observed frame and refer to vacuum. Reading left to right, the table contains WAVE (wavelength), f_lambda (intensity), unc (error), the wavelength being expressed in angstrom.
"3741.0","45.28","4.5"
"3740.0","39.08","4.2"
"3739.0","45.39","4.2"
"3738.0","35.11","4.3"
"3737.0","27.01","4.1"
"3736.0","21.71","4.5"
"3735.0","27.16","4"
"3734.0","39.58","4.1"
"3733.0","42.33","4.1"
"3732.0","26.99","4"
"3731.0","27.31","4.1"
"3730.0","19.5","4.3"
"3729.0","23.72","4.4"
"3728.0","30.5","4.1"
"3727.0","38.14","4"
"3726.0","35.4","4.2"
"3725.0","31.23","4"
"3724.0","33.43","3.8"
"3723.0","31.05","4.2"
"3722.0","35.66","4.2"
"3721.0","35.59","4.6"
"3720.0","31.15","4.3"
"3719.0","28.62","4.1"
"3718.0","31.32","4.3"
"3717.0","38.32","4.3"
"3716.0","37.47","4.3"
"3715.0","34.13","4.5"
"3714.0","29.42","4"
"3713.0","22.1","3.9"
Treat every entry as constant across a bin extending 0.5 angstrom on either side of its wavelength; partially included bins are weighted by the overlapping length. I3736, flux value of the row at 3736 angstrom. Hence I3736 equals 21.71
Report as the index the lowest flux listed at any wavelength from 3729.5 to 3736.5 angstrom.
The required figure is 19.5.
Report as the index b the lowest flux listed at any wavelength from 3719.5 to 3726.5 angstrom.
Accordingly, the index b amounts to 31.05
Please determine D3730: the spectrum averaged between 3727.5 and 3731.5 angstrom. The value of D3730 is 25.3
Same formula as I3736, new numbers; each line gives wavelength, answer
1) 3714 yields 29.42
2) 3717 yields 38.32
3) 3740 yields 39.08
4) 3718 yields 31.32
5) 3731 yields 27.31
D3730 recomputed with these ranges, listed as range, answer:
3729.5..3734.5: 31.1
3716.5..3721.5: 33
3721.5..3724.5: 33.4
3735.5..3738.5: 27.9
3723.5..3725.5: 32.3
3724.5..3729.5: 31.8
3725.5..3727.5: 36.8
